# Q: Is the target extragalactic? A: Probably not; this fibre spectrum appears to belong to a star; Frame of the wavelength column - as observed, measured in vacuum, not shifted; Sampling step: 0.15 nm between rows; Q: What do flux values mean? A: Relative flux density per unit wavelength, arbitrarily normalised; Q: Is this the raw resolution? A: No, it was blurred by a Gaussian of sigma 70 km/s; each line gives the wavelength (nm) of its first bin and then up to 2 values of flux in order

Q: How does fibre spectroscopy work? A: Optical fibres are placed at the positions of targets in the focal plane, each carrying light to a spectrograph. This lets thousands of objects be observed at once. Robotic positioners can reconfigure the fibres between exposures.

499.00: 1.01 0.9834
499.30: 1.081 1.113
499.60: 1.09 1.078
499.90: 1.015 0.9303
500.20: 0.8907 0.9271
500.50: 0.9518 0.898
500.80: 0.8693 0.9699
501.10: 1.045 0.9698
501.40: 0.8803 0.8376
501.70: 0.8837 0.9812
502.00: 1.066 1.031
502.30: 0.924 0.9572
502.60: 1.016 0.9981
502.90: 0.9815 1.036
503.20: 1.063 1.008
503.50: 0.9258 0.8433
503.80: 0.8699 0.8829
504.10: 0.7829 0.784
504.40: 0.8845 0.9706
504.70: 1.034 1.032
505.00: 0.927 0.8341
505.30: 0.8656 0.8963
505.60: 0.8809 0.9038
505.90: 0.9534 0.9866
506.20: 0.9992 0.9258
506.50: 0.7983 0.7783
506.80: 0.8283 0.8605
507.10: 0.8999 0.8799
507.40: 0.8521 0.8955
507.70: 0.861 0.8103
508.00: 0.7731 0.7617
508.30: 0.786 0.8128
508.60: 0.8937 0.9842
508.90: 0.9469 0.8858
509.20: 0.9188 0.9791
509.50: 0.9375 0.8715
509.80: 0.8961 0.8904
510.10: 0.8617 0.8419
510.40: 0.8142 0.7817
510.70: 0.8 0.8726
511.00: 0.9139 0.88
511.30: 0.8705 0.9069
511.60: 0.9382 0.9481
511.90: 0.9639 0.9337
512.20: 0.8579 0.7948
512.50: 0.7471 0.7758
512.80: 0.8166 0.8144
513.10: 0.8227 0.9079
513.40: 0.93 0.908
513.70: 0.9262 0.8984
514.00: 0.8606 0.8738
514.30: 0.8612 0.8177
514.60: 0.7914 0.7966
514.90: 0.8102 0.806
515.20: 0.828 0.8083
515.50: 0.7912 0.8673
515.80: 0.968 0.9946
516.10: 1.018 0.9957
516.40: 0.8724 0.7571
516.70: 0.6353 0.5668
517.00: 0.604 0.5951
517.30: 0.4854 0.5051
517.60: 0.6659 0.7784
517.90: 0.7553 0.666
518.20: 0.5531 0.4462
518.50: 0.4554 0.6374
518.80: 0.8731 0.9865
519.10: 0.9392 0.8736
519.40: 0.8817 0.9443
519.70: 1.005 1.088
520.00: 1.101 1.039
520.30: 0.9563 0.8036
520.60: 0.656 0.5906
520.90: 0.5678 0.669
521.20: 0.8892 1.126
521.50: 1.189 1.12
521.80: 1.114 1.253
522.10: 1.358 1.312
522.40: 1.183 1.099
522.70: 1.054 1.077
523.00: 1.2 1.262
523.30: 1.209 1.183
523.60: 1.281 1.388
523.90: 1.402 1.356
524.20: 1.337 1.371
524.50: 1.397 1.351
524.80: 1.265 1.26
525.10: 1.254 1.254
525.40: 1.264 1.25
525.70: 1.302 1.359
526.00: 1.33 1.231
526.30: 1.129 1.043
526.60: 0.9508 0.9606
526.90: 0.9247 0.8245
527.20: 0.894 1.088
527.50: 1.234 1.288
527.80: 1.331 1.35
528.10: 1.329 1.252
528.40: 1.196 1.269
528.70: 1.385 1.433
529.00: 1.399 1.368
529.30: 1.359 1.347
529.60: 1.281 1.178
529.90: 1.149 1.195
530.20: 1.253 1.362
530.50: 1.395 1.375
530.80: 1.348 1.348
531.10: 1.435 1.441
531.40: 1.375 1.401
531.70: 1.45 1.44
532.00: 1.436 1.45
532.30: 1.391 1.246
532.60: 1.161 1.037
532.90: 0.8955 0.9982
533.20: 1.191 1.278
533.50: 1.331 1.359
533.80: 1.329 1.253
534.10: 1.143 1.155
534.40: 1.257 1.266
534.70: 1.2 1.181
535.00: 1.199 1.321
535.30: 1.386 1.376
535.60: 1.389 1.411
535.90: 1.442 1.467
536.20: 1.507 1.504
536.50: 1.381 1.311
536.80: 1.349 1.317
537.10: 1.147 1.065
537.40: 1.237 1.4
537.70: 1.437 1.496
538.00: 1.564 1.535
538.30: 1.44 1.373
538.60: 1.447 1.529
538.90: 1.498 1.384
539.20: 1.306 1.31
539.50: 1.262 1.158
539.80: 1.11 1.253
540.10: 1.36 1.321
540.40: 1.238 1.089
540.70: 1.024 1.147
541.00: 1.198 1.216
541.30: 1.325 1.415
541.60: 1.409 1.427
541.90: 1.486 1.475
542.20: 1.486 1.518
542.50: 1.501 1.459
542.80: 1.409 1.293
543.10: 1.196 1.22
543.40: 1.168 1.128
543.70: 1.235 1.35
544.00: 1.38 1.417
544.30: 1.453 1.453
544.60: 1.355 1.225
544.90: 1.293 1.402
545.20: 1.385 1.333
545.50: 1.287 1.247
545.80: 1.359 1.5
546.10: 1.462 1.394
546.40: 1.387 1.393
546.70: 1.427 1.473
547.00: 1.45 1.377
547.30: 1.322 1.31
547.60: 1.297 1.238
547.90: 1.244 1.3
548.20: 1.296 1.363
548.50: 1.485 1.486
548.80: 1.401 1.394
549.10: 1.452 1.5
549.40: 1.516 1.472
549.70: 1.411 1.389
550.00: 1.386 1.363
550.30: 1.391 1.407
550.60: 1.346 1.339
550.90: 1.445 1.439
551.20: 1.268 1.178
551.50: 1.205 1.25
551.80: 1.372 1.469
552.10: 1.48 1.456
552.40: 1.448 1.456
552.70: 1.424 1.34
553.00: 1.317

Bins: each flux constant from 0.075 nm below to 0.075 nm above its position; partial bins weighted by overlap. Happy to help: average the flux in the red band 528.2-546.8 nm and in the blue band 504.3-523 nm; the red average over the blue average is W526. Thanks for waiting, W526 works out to 1.52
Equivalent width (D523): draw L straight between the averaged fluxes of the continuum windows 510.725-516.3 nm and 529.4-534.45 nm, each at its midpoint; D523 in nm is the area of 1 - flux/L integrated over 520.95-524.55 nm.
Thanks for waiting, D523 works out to -0.38 nm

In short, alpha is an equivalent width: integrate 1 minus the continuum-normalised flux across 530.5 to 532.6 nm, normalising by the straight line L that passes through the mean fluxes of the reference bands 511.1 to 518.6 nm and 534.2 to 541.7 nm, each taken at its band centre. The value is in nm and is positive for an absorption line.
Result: -0.37 nm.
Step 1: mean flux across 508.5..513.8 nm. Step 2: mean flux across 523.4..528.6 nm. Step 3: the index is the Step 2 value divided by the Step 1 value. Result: 1.39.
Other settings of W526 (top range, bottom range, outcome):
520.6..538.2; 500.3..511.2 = 1.38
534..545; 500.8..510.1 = 1.46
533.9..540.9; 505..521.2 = 1.58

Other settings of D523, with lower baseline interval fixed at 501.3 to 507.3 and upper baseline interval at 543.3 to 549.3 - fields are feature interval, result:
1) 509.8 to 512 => 0.25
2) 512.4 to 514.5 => 0.34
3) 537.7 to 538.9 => -0.19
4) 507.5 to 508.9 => 0.17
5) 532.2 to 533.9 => 0.02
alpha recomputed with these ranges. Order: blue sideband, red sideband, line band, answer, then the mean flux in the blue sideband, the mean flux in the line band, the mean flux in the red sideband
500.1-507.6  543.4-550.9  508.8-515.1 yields 0.86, 0.923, 0.869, 1.37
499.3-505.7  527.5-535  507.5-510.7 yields 0.51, 0.95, 0.865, 1.29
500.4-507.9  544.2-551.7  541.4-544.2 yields -0.10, 0.921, 1.37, 1.37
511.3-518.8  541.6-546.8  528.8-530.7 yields -0.40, 0.793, 1.31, 1.37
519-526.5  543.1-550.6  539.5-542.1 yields 0.07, 1.13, 1.27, 1.36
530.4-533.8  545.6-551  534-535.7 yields 0.08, 1.31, 1.26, 1.39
